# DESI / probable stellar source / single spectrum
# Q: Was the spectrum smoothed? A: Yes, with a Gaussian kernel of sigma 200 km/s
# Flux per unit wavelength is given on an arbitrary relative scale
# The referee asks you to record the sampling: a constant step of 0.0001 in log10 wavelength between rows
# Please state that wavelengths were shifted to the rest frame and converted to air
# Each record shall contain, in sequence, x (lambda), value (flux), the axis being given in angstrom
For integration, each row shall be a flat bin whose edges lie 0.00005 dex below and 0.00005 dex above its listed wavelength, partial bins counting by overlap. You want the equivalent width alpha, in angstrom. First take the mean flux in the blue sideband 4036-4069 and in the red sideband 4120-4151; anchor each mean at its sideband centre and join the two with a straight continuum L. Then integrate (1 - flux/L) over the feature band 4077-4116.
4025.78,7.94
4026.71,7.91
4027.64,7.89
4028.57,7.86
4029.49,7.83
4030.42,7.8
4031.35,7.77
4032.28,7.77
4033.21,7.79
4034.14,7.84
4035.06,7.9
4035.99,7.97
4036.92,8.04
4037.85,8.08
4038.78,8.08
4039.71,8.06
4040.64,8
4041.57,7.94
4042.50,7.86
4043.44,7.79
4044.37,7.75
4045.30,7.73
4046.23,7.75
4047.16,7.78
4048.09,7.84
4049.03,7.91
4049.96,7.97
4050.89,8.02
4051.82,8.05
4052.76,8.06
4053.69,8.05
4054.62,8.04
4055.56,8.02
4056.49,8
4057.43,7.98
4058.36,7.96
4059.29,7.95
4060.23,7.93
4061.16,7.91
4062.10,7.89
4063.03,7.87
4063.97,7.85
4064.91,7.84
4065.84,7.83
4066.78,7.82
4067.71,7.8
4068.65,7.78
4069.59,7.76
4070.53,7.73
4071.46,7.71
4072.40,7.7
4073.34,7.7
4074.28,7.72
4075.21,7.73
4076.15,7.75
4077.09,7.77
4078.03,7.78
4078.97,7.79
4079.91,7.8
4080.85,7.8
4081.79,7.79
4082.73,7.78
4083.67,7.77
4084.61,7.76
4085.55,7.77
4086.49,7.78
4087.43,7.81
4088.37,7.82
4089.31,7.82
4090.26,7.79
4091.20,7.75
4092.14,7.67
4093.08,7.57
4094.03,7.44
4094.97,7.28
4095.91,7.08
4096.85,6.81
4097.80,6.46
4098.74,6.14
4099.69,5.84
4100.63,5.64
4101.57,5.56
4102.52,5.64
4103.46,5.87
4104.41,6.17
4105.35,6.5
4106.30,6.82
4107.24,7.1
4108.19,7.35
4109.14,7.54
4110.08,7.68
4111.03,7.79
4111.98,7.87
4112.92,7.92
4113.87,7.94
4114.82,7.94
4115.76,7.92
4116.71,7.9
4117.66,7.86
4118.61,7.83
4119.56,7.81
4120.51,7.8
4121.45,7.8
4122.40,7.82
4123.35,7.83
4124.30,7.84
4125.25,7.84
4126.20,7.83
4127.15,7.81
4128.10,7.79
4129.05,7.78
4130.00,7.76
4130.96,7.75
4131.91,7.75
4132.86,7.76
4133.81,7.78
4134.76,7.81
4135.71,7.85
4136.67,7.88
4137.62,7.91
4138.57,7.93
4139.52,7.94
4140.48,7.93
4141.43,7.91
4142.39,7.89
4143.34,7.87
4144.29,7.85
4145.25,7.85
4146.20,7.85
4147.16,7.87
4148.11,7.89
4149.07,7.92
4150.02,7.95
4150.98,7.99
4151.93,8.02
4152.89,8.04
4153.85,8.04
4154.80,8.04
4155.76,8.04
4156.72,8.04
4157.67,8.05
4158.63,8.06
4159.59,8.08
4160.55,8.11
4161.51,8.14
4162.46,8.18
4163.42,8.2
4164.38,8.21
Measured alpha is 3.0 angstrom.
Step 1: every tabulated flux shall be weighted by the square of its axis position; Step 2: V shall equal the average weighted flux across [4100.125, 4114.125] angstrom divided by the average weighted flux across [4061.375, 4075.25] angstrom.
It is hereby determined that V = 0.90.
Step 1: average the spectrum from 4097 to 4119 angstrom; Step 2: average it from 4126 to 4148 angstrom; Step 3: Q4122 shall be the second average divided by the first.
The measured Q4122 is 1.1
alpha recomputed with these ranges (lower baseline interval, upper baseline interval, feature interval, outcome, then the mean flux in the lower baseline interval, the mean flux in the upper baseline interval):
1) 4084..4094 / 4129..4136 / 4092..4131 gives 2.35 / 7.74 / 7.78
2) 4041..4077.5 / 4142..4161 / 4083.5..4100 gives 1.13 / 7.86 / 7.97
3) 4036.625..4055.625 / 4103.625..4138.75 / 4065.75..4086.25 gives 0.17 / 7.94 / 7.67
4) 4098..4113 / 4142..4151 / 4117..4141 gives -1.49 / 6.68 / 7.89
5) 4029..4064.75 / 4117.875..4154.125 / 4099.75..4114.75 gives 1.88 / 7.92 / 7.86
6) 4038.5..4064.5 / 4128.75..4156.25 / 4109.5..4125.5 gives 0.11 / 7.93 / 7.89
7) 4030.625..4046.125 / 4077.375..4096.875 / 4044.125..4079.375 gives -0.32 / 7.89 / 7.67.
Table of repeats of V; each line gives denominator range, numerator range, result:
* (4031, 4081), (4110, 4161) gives 1.04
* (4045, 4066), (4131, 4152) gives 1.04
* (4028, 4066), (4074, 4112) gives 0.94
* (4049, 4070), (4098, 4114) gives 0.87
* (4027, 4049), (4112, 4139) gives 1.04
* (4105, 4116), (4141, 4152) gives 1.07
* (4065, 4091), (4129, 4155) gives 1.05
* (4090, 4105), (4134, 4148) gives 1.21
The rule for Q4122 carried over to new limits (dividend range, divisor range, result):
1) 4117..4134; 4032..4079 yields 0.99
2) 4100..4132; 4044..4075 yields 0.94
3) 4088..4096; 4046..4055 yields 0.96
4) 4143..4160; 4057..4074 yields 1.02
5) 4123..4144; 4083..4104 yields 1.11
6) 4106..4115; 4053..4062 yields 0.95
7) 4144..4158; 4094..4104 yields 1.27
